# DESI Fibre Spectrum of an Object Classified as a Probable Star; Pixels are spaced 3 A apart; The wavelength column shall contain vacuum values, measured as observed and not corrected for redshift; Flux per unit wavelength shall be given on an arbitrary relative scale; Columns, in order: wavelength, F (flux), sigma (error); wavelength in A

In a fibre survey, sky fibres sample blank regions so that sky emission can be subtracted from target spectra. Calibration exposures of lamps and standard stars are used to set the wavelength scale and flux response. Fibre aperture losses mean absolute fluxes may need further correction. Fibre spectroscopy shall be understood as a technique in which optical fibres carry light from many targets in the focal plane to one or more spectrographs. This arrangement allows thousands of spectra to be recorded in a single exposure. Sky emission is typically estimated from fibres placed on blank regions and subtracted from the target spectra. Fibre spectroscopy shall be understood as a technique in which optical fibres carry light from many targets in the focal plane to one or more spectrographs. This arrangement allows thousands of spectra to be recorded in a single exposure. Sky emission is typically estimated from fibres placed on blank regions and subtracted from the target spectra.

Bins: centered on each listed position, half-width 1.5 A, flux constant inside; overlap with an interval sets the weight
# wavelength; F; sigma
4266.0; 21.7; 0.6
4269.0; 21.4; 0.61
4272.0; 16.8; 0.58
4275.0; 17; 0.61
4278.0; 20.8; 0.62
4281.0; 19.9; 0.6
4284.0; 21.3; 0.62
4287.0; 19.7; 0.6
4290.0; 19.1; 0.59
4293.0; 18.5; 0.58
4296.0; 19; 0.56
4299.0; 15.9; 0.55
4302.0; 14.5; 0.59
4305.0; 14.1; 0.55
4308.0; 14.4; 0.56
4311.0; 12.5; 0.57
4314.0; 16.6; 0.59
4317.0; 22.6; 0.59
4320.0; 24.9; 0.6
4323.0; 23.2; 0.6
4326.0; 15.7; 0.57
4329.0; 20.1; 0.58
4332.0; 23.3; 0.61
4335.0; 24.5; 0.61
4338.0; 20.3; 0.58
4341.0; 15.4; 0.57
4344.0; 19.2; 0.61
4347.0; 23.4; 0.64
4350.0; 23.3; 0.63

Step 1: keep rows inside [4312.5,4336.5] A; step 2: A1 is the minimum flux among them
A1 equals 15.7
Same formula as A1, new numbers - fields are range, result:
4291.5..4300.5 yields 15.9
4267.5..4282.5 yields 16.8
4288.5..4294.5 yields 18.5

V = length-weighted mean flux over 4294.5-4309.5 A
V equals 15.6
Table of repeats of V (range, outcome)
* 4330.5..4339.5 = 22.7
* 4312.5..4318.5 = 19.6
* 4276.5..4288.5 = 20.4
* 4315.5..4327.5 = 21.6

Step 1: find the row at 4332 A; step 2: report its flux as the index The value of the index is 23.3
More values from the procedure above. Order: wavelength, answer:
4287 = 19.7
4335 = 24.5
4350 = 23.3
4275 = 17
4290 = 19.1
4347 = 23.4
